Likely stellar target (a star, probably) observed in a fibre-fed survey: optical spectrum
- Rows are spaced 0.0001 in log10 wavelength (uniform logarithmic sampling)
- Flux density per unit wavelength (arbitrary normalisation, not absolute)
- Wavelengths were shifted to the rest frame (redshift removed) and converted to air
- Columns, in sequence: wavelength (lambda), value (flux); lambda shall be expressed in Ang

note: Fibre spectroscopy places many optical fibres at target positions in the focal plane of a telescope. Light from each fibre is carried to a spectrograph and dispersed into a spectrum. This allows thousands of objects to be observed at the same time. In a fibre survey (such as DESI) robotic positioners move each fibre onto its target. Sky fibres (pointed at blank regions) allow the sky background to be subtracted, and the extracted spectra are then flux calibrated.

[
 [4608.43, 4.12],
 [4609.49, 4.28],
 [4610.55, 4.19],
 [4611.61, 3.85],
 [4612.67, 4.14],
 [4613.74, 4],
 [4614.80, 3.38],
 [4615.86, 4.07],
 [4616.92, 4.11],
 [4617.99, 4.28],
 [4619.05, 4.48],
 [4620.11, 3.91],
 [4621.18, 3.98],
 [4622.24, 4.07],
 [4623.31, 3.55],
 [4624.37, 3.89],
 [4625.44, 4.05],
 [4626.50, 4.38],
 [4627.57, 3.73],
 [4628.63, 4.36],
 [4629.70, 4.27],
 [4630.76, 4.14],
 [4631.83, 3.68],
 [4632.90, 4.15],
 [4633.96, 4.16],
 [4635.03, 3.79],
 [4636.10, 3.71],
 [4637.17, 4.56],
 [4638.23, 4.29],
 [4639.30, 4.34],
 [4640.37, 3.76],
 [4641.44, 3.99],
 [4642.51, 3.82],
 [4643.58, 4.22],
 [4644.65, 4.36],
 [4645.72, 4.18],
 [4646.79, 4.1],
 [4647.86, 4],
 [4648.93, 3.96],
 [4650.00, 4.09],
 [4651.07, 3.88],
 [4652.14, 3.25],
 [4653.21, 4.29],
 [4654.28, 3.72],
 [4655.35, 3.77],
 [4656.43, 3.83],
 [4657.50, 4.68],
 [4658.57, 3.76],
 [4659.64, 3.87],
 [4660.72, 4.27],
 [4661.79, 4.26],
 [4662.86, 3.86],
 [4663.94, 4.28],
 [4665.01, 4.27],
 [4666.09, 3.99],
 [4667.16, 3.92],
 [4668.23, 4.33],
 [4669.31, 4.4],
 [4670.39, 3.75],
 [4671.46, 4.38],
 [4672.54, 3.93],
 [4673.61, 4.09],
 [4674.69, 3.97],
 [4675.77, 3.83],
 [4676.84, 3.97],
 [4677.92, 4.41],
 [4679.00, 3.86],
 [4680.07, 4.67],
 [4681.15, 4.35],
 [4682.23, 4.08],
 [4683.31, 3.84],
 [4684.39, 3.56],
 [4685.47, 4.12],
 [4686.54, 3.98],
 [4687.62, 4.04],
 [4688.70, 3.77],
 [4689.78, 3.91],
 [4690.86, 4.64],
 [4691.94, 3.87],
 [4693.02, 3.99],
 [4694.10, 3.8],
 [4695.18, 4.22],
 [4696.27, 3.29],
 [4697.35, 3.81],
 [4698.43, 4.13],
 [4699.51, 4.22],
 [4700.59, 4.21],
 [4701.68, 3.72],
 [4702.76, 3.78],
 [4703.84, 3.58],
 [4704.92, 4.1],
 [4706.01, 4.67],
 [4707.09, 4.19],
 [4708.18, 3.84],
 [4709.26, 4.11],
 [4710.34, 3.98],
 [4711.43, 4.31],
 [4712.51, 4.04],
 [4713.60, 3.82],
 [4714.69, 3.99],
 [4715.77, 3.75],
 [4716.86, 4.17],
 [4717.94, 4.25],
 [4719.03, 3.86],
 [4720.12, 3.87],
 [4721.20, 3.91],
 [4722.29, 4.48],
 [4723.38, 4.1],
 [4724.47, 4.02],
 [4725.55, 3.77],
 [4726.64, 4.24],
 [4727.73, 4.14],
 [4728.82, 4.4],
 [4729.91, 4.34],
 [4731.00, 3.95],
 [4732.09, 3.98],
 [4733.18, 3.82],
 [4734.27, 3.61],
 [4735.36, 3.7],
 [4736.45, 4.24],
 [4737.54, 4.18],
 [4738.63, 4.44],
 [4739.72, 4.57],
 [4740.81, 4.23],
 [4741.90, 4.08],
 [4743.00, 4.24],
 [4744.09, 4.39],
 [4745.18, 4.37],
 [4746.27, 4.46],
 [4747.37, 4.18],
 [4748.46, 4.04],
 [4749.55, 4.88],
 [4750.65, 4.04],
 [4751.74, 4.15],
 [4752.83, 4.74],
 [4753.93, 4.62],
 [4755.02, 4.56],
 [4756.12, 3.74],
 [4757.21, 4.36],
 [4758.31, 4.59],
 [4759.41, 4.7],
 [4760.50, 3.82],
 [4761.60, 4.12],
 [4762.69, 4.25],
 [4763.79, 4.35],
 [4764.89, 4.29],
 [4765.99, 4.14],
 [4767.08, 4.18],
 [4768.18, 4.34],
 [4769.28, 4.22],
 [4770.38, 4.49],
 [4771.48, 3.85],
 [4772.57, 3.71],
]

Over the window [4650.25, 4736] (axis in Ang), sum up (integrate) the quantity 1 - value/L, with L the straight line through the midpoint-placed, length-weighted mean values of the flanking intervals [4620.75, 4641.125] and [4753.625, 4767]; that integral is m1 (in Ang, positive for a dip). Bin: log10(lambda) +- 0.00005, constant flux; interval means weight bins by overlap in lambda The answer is 2.8 Ang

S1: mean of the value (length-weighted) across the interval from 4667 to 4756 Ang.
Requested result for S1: 4.1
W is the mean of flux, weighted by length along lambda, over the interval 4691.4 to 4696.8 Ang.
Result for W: 3.83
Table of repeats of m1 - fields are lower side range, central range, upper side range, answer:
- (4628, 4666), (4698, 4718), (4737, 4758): 0.87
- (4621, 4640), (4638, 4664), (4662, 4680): 0.34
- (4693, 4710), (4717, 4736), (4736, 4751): 0.67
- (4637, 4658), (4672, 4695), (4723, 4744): 0.22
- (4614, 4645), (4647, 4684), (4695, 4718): -0.24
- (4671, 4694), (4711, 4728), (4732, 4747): 0.36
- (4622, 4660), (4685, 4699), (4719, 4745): 0.36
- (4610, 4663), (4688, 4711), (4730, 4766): 0.86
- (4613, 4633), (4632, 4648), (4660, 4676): -0.14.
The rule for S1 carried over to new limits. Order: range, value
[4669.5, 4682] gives 4.12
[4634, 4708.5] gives 4.04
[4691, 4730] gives 4.03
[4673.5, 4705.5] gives 3.99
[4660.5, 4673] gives 4.13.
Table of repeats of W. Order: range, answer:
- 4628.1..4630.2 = 4.31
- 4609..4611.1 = 4.24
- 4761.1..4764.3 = 4.24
